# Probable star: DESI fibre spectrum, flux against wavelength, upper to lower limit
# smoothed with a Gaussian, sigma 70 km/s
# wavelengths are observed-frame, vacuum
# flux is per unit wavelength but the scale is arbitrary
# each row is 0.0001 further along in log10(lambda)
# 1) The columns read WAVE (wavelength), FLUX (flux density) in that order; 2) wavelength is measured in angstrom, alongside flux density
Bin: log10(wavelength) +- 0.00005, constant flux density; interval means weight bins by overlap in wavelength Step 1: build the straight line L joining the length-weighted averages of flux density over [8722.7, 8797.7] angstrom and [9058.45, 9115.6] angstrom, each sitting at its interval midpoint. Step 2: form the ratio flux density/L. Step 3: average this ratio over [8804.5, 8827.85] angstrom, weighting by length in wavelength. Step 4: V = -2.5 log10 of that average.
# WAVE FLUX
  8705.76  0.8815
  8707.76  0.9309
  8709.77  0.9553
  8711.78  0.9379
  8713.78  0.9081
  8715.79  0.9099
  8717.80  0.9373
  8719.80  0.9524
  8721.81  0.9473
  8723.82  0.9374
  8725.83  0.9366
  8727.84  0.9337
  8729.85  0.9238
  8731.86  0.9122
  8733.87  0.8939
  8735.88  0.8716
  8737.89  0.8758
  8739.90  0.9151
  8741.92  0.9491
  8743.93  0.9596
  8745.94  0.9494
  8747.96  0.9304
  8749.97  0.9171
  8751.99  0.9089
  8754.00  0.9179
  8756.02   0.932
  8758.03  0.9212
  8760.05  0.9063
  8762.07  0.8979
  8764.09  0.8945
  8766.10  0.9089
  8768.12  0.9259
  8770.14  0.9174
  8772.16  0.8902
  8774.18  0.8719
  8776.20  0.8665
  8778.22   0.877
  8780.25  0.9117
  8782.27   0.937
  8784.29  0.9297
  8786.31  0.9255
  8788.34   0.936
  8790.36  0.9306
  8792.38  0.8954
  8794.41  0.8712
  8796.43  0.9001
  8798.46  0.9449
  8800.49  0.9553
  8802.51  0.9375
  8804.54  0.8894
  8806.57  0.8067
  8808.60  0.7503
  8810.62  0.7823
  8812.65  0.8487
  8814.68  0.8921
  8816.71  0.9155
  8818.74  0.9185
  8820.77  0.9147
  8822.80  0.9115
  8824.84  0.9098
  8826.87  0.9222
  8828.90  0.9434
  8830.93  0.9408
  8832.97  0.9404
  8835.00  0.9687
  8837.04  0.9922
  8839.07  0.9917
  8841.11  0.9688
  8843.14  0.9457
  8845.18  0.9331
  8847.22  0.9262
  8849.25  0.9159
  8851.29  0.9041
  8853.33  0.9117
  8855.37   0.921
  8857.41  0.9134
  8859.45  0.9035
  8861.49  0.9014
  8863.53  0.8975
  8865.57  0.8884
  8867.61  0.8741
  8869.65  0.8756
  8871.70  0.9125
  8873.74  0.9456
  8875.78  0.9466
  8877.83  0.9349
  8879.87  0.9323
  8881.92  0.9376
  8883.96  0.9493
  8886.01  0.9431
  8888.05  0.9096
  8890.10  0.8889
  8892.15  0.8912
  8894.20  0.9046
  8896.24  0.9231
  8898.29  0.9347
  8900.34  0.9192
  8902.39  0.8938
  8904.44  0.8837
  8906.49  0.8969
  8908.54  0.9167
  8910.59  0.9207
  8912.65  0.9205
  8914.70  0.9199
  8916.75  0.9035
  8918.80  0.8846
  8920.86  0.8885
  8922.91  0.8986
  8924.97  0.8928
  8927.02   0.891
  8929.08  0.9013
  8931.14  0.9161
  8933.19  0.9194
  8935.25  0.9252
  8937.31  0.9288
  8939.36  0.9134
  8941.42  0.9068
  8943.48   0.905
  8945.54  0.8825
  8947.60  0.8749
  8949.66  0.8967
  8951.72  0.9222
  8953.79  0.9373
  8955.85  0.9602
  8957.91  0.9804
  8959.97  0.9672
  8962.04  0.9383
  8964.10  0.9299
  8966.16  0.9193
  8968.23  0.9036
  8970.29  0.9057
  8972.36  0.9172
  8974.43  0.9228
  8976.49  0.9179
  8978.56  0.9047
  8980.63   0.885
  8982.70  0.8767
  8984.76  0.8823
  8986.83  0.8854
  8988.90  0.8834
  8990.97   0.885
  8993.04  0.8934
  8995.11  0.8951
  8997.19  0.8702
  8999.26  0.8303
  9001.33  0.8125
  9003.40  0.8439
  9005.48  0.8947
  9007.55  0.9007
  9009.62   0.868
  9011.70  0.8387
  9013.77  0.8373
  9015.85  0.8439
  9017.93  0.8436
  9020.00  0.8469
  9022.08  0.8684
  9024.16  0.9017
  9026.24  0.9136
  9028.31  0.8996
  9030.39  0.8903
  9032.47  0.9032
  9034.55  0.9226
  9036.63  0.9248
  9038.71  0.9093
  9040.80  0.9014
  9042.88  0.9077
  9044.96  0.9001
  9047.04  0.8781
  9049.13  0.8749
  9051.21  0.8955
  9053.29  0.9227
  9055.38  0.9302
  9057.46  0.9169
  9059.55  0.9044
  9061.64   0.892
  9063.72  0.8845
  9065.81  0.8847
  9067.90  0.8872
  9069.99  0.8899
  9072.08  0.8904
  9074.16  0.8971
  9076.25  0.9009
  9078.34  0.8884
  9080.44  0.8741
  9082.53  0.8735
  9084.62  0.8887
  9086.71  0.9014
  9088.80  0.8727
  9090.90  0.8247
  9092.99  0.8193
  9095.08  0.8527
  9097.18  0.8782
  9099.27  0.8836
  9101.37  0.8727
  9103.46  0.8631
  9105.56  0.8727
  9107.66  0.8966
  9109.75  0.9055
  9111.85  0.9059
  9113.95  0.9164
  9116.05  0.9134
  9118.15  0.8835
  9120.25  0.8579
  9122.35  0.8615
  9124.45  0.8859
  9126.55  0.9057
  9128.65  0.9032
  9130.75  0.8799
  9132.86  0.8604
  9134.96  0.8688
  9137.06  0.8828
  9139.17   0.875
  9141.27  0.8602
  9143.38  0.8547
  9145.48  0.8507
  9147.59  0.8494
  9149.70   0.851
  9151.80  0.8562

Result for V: 0.045 mag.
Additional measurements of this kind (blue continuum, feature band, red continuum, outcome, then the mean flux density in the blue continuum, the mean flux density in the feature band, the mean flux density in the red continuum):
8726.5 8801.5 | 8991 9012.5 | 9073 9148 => 0.03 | 0.914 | 0.866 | 0.878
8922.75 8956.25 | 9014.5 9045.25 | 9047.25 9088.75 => 0.01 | 0.909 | 0.891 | 0.894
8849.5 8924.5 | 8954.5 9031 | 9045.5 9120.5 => 0.01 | 0.911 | 0.891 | 0.886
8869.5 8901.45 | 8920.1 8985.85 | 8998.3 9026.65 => -0.03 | 0.923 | 0.913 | 0.859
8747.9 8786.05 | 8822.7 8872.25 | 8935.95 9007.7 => -0.02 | 0.908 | 0.925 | 0.902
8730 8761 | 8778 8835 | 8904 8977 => 0.02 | 0.918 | 0.903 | 0.914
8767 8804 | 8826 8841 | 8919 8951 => -0.06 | 0.912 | 0.958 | 0.902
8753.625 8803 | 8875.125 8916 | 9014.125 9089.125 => -0.02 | 0.912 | 0.918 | 0.892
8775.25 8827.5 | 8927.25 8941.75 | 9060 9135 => -0.03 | 0.895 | 0.915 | 0.882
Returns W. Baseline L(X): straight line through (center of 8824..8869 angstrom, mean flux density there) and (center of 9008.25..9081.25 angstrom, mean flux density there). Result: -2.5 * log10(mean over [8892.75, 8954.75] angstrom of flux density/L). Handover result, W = 0.01 mag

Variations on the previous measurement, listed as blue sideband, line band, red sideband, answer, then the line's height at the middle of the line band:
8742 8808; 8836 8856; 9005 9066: -0.04 mag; 0.905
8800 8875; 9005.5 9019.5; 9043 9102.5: 0.04 mag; 0.892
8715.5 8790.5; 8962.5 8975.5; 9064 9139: -0.03 mag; 0.895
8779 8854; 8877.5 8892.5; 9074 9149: -0.02 mag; 0.905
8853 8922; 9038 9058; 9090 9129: -0.02 mag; 0.888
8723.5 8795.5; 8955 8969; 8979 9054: -0.07 mag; 0.888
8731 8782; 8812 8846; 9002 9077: -0.04 mag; 0.904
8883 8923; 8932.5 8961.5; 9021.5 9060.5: -0.02 mag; 0.908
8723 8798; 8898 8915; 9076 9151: -0.02 mag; 0.898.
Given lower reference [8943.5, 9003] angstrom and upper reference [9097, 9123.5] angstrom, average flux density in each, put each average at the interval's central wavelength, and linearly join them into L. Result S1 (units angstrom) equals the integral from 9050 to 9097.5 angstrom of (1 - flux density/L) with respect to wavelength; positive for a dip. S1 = 0.2 angstrom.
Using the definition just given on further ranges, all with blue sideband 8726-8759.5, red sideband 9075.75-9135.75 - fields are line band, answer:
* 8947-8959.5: -0.5 angstrom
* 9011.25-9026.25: 0.5 angstrom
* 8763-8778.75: 0.4 angstrom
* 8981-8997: 0.1 angstrom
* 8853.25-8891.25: -0.4 angstrom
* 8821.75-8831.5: -0.2 angstrom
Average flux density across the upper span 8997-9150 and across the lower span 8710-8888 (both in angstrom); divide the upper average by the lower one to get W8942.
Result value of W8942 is 0.96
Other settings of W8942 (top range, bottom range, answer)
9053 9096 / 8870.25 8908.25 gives 0.96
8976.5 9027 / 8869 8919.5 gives 0.95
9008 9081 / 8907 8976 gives 0.97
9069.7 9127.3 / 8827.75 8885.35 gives 0.95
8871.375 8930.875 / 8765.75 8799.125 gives 1.01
